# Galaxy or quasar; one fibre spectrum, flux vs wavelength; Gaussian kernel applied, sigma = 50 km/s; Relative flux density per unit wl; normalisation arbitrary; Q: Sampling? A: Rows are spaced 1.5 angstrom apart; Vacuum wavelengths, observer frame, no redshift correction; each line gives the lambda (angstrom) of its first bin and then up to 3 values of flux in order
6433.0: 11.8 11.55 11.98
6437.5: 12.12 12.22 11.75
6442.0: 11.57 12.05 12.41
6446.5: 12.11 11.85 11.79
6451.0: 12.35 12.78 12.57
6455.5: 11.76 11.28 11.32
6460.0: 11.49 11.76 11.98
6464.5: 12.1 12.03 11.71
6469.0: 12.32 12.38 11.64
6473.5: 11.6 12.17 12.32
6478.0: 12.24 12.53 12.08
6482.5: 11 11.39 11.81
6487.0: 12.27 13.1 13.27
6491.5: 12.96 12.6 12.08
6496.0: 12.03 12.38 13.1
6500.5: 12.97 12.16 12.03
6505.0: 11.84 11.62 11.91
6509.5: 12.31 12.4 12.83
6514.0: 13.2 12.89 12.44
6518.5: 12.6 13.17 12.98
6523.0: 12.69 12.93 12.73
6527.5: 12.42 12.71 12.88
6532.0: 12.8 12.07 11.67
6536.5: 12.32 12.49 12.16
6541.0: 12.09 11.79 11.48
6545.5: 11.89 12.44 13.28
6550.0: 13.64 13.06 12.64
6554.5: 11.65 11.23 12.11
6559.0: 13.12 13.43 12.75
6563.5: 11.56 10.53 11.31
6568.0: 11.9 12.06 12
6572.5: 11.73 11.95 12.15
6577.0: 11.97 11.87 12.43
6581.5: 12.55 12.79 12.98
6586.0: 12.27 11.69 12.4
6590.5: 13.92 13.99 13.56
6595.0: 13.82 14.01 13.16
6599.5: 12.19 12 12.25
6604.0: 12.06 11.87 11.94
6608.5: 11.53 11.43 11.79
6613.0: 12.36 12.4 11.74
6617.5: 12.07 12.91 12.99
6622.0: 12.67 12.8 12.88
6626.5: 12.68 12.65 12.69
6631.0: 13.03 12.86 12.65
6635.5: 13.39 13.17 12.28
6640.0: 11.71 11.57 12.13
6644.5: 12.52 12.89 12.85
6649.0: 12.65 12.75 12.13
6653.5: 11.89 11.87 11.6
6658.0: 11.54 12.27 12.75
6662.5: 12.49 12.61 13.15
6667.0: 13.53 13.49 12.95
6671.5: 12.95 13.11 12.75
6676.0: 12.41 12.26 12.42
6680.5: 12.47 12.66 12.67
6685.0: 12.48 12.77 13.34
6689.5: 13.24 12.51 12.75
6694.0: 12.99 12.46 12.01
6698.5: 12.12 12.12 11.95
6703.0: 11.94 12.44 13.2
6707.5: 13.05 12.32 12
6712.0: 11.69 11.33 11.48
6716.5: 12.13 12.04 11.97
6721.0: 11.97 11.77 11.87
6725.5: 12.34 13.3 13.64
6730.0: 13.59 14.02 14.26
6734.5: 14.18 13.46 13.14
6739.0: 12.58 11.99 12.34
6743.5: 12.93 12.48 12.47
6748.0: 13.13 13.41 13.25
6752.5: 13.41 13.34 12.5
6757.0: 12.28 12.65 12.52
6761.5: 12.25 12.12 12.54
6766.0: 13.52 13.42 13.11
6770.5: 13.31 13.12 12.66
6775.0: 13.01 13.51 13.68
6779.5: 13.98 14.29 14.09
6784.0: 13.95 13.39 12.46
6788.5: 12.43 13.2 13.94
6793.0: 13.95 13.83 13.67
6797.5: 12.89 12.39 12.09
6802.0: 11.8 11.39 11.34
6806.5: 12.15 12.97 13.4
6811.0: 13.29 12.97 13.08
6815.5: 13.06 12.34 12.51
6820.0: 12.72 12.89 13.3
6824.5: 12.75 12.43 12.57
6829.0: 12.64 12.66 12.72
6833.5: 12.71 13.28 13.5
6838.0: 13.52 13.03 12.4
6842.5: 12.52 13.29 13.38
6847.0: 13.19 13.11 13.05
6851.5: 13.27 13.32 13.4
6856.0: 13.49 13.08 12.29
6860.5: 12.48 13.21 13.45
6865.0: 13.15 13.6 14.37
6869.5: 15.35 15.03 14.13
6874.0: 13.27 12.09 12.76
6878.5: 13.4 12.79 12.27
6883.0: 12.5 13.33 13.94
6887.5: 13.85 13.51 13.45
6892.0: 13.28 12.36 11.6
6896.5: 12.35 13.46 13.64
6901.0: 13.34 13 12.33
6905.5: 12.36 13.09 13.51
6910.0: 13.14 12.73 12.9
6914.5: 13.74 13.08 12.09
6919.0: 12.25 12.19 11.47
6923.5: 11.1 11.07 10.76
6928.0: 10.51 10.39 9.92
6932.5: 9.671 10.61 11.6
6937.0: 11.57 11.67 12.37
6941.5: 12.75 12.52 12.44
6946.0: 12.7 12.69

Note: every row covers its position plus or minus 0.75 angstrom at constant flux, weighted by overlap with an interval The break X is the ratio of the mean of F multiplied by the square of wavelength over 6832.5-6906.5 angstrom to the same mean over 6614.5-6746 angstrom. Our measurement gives 1.1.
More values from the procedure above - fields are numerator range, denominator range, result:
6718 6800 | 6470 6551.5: 1.14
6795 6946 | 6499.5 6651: 1.11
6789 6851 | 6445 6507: 1.18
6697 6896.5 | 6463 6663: 1.12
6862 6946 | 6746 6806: 1.01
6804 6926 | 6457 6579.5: 1.17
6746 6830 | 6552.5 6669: 1.10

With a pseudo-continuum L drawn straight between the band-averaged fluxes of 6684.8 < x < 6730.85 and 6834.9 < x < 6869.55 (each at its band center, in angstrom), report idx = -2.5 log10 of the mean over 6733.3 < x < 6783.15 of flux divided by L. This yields -0.03 mag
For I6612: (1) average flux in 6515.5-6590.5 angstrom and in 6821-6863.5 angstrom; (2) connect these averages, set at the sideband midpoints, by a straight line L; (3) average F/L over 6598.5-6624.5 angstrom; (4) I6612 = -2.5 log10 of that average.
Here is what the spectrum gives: 0.02 mag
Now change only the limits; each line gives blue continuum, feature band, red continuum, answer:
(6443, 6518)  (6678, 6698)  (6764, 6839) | 0.005 mag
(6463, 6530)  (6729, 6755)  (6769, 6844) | -0.027 mag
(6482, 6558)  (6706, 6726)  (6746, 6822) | 0.069 mag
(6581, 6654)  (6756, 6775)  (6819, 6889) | 0.012 mag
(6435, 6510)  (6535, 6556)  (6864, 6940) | -0.012 mag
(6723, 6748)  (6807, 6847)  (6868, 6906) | 0.018 mag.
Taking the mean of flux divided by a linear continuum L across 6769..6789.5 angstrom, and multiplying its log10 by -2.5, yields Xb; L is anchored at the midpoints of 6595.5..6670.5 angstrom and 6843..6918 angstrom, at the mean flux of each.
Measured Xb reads -0.039 mag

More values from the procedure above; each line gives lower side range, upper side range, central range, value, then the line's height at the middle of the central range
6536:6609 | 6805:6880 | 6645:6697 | 0.00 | 12.6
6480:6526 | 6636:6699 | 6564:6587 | 0.04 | 12.5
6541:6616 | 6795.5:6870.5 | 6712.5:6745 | 0.00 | 12.7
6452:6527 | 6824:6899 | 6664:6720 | 0.02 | 12.7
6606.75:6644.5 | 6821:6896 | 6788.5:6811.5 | 0.01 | 13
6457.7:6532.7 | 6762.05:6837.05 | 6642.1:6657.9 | 0.03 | 12.7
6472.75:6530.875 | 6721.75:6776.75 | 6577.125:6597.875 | -0.03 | 12.6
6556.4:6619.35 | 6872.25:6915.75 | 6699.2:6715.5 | 0.04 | 12.6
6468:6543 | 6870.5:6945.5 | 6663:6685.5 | -0.03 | 12.4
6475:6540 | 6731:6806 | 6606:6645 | 0.02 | 12.7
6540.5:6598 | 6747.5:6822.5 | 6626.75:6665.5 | 0.02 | 12.6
